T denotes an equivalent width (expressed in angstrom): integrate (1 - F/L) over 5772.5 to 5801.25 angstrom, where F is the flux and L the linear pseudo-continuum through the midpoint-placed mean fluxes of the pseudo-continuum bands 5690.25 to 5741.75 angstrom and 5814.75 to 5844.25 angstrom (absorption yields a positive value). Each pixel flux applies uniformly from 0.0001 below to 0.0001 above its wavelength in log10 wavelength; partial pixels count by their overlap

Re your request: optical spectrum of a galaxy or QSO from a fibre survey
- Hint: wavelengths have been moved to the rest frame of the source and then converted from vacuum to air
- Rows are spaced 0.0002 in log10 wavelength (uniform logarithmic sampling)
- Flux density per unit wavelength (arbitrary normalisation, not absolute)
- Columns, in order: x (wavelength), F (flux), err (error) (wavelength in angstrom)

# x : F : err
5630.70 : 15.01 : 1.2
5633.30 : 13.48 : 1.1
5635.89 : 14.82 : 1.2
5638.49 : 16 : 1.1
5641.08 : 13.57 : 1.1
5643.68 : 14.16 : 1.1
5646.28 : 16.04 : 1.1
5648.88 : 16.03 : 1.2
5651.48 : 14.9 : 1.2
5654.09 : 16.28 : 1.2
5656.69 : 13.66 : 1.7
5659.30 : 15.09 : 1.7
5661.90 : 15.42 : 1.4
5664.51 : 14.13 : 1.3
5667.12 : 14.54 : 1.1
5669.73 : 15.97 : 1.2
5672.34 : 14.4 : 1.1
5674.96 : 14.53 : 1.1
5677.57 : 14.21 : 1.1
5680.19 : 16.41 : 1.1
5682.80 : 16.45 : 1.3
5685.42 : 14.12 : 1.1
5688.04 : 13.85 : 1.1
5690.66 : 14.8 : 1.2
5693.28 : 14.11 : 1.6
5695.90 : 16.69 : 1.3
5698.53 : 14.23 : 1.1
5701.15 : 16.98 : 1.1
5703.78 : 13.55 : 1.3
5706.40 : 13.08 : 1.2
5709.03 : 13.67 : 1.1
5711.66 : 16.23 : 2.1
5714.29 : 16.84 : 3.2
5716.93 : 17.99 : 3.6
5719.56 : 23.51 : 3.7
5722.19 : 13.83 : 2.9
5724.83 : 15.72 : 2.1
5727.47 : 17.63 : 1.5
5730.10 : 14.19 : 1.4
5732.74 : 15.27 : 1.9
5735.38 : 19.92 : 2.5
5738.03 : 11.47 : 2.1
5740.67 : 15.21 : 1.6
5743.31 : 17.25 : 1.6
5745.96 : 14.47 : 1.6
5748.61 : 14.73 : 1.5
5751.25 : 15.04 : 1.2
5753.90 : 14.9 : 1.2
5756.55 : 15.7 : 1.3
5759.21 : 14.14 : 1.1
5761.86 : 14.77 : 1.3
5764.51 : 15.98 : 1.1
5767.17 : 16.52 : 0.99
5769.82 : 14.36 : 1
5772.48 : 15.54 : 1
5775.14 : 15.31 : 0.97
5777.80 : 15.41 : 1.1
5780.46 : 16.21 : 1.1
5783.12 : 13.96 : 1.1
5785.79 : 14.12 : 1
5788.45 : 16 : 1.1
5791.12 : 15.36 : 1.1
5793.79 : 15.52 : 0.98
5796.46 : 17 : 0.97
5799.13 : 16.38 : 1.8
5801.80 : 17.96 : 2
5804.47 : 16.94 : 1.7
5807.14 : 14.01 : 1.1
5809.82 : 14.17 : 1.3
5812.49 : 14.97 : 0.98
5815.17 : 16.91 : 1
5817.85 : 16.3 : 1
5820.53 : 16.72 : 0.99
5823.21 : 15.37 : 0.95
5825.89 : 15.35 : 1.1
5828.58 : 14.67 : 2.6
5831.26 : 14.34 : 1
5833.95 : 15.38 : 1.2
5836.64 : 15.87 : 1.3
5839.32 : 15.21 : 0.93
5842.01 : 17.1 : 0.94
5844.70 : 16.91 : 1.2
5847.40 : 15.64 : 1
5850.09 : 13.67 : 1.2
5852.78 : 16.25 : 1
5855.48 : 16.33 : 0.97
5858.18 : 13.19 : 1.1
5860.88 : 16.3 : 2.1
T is 0.3 angstrom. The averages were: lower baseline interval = 15.8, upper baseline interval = 15.7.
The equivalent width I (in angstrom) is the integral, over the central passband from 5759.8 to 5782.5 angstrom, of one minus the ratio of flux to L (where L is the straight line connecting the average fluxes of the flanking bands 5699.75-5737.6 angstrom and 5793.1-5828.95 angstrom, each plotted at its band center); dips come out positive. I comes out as 0.9 angstrom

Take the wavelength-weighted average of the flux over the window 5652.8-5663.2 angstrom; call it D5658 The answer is 15.1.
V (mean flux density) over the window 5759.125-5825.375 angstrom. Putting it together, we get 15.6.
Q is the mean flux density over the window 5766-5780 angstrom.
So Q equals 15.5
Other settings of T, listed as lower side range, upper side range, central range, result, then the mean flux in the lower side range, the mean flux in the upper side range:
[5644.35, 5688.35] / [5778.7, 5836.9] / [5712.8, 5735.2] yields -2.5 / 15.1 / 15.6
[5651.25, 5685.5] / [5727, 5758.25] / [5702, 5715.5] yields 0.4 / 15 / 15.4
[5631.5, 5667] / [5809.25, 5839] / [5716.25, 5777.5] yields -2.2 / 14.9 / 15.5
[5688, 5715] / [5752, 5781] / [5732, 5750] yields -0.4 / 14.9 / 15.3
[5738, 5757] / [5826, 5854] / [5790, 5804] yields -1.1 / 15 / 15.5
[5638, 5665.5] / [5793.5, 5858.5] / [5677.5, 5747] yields -1.8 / 15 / 15.7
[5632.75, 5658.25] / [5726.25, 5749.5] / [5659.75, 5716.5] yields 0.8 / 14.9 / 15.6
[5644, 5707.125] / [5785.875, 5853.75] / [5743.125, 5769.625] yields 0.3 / 15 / 15.7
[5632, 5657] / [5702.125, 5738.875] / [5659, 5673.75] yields 0.3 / 14.9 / 16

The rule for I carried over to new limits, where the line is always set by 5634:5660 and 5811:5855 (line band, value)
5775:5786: 0.3 angstrom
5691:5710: 0.7 angstrom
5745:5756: 0.4 angstrom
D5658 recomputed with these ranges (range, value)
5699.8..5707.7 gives 14.6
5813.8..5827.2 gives 16.1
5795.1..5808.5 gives 16.5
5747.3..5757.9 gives 15.1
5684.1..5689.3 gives 14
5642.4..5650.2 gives 15.4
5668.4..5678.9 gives 14.8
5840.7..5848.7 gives 16.5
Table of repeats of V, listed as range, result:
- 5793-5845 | 15.8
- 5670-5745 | 15.6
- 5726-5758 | 15.5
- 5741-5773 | 15.3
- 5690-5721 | 16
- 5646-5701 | 15.1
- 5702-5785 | 15.6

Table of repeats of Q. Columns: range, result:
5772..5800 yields 15.5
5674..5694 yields 14.8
